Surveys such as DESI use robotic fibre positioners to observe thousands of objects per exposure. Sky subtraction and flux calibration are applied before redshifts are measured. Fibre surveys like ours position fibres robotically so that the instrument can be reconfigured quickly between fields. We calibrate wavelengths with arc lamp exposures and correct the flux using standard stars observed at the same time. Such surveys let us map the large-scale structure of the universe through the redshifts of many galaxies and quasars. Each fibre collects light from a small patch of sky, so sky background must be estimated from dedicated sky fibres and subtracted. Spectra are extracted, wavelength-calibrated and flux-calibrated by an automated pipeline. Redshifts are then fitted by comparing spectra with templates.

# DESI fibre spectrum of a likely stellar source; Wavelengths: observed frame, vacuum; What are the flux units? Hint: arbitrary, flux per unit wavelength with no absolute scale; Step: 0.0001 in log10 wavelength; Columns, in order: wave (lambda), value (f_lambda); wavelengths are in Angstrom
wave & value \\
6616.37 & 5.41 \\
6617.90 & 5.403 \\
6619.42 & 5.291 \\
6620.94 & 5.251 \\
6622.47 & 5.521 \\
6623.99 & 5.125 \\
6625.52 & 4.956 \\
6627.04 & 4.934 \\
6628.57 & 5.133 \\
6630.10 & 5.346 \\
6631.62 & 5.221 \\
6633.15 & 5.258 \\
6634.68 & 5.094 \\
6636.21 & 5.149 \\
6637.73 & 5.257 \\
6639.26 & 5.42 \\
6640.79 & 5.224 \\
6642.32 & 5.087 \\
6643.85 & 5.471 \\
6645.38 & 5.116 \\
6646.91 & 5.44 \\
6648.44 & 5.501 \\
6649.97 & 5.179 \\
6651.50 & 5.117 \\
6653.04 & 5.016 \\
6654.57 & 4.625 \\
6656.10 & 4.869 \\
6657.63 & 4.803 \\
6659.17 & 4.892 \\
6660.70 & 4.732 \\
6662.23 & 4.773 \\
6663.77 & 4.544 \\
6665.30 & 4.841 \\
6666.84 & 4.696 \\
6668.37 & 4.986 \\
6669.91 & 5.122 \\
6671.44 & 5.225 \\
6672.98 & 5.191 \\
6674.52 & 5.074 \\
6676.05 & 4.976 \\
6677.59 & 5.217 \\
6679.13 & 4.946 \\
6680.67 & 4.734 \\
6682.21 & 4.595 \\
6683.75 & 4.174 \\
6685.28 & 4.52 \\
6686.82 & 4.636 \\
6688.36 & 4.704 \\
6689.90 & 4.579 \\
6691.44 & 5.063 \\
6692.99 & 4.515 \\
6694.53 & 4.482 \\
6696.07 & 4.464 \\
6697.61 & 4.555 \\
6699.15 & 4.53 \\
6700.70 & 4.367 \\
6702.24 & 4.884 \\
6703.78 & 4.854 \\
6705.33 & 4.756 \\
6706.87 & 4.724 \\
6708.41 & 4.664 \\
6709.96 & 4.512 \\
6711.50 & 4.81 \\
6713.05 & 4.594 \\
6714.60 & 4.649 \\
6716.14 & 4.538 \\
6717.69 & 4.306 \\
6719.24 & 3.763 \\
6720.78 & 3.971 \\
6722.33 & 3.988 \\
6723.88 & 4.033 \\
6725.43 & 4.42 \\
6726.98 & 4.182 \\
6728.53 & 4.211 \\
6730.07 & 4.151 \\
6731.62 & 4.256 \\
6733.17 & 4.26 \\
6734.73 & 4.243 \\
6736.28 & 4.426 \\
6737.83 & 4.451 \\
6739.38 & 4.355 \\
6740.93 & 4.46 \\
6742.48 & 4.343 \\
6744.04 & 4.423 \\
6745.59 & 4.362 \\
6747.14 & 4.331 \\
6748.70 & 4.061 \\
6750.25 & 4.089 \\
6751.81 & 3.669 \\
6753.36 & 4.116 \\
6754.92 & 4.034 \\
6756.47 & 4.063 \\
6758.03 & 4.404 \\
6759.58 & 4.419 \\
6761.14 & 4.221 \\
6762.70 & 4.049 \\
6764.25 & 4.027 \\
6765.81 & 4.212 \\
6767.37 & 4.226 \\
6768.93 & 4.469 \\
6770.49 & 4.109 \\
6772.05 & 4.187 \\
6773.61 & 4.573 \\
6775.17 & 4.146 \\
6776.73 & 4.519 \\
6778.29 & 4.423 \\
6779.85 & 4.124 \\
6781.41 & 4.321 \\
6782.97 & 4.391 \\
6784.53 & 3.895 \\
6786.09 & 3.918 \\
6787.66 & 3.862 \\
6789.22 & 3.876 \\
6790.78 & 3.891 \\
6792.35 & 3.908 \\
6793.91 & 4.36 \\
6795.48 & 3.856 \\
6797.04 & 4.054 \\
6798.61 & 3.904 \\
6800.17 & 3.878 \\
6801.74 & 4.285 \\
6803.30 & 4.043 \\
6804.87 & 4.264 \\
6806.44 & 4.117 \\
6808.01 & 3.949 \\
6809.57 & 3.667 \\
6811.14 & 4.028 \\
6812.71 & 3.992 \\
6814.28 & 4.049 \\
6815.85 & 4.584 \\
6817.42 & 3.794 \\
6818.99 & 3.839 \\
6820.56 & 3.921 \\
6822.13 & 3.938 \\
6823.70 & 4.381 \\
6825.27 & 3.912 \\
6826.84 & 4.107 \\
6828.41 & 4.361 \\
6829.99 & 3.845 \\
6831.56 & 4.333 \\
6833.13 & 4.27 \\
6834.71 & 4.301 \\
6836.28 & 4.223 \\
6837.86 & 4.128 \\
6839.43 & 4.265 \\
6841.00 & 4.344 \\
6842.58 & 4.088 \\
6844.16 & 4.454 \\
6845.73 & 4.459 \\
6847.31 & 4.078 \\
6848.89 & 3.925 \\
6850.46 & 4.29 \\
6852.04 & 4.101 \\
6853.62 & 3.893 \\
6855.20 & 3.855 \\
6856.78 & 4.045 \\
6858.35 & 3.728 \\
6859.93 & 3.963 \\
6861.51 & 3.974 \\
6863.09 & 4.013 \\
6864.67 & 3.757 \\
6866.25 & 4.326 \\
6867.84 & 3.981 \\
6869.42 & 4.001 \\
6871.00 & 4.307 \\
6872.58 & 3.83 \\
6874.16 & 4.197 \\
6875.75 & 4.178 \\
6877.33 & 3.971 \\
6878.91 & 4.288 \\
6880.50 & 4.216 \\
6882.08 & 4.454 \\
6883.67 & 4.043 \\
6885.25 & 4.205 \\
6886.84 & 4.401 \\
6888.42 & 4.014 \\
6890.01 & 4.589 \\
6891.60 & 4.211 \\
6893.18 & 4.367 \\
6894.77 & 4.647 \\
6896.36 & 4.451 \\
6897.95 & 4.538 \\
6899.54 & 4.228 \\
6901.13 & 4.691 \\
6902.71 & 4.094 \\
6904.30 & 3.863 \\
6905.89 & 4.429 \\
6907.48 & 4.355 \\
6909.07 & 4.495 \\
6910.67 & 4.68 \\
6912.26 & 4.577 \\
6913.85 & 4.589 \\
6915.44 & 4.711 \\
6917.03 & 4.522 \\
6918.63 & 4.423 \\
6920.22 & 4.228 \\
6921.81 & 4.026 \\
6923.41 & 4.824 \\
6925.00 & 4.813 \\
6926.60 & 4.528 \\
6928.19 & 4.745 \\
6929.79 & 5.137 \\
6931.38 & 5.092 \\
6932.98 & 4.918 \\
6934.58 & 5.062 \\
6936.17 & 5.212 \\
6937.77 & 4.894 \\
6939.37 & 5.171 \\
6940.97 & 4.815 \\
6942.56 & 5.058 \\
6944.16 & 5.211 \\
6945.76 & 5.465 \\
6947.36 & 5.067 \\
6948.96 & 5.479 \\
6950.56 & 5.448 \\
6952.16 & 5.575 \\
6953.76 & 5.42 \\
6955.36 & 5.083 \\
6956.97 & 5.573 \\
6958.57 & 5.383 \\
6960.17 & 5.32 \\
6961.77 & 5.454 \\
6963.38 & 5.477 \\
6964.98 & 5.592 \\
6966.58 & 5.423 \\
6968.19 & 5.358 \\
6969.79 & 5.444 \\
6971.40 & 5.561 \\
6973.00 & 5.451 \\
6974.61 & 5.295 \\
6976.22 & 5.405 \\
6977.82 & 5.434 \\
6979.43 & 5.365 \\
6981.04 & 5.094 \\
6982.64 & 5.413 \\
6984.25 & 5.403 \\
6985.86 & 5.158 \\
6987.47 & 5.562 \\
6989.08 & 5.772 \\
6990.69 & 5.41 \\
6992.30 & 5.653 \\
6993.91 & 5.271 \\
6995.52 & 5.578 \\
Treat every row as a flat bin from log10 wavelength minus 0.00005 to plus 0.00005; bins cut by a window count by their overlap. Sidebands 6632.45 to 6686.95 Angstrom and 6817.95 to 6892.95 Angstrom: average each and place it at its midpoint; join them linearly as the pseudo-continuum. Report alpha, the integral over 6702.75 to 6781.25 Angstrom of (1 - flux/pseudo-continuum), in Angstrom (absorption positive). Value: 5.5 Angstrom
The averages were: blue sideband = 4.99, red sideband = 4.13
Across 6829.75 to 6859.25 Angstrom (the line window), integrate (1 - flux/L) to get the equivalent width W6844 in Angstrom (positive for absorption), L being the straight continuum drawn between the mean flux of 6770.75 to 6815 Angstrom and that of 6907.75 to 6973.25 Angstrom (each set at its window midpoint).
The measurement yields 1.9 Angstrom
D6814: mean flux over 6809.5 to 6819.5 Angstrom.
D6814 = 4.02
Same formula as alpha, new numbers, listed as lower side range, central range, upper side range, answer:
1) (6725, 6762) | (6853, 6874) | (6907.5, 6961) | 3.2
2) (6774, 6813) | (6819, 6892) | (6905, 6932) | 3.4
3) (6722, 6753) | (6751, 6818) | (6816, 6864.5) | 0.9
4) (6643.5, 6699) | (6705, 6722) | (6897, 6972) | 1.4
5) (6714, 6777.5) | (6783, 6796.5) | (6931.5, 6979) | 1.5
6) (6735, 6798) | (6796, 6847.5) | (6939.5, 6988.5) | 4.6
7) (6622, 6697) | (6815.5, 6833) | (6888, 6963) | 2.8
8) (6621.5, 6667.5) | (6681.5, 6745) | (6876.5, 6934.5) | 6.1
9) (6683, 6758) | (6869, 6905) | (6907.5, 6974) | 4.7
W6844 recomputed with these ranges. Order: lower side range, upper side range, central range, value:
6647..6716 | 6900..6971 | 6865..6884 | 2.98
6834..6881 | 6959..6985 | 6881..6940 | 2.07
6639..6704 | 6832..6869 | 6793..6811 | 1.18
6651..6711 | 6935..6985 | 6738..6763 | 3.49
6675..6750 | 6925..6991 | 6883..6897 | 2.03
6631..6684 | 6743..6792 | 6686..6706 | 0.34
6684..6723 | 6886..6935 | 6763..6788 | 1.73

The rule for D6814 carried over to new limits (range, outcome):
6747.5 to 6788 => 4.18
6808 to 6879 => 4.09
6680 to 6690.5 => 4.56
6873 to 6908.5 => 4.29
